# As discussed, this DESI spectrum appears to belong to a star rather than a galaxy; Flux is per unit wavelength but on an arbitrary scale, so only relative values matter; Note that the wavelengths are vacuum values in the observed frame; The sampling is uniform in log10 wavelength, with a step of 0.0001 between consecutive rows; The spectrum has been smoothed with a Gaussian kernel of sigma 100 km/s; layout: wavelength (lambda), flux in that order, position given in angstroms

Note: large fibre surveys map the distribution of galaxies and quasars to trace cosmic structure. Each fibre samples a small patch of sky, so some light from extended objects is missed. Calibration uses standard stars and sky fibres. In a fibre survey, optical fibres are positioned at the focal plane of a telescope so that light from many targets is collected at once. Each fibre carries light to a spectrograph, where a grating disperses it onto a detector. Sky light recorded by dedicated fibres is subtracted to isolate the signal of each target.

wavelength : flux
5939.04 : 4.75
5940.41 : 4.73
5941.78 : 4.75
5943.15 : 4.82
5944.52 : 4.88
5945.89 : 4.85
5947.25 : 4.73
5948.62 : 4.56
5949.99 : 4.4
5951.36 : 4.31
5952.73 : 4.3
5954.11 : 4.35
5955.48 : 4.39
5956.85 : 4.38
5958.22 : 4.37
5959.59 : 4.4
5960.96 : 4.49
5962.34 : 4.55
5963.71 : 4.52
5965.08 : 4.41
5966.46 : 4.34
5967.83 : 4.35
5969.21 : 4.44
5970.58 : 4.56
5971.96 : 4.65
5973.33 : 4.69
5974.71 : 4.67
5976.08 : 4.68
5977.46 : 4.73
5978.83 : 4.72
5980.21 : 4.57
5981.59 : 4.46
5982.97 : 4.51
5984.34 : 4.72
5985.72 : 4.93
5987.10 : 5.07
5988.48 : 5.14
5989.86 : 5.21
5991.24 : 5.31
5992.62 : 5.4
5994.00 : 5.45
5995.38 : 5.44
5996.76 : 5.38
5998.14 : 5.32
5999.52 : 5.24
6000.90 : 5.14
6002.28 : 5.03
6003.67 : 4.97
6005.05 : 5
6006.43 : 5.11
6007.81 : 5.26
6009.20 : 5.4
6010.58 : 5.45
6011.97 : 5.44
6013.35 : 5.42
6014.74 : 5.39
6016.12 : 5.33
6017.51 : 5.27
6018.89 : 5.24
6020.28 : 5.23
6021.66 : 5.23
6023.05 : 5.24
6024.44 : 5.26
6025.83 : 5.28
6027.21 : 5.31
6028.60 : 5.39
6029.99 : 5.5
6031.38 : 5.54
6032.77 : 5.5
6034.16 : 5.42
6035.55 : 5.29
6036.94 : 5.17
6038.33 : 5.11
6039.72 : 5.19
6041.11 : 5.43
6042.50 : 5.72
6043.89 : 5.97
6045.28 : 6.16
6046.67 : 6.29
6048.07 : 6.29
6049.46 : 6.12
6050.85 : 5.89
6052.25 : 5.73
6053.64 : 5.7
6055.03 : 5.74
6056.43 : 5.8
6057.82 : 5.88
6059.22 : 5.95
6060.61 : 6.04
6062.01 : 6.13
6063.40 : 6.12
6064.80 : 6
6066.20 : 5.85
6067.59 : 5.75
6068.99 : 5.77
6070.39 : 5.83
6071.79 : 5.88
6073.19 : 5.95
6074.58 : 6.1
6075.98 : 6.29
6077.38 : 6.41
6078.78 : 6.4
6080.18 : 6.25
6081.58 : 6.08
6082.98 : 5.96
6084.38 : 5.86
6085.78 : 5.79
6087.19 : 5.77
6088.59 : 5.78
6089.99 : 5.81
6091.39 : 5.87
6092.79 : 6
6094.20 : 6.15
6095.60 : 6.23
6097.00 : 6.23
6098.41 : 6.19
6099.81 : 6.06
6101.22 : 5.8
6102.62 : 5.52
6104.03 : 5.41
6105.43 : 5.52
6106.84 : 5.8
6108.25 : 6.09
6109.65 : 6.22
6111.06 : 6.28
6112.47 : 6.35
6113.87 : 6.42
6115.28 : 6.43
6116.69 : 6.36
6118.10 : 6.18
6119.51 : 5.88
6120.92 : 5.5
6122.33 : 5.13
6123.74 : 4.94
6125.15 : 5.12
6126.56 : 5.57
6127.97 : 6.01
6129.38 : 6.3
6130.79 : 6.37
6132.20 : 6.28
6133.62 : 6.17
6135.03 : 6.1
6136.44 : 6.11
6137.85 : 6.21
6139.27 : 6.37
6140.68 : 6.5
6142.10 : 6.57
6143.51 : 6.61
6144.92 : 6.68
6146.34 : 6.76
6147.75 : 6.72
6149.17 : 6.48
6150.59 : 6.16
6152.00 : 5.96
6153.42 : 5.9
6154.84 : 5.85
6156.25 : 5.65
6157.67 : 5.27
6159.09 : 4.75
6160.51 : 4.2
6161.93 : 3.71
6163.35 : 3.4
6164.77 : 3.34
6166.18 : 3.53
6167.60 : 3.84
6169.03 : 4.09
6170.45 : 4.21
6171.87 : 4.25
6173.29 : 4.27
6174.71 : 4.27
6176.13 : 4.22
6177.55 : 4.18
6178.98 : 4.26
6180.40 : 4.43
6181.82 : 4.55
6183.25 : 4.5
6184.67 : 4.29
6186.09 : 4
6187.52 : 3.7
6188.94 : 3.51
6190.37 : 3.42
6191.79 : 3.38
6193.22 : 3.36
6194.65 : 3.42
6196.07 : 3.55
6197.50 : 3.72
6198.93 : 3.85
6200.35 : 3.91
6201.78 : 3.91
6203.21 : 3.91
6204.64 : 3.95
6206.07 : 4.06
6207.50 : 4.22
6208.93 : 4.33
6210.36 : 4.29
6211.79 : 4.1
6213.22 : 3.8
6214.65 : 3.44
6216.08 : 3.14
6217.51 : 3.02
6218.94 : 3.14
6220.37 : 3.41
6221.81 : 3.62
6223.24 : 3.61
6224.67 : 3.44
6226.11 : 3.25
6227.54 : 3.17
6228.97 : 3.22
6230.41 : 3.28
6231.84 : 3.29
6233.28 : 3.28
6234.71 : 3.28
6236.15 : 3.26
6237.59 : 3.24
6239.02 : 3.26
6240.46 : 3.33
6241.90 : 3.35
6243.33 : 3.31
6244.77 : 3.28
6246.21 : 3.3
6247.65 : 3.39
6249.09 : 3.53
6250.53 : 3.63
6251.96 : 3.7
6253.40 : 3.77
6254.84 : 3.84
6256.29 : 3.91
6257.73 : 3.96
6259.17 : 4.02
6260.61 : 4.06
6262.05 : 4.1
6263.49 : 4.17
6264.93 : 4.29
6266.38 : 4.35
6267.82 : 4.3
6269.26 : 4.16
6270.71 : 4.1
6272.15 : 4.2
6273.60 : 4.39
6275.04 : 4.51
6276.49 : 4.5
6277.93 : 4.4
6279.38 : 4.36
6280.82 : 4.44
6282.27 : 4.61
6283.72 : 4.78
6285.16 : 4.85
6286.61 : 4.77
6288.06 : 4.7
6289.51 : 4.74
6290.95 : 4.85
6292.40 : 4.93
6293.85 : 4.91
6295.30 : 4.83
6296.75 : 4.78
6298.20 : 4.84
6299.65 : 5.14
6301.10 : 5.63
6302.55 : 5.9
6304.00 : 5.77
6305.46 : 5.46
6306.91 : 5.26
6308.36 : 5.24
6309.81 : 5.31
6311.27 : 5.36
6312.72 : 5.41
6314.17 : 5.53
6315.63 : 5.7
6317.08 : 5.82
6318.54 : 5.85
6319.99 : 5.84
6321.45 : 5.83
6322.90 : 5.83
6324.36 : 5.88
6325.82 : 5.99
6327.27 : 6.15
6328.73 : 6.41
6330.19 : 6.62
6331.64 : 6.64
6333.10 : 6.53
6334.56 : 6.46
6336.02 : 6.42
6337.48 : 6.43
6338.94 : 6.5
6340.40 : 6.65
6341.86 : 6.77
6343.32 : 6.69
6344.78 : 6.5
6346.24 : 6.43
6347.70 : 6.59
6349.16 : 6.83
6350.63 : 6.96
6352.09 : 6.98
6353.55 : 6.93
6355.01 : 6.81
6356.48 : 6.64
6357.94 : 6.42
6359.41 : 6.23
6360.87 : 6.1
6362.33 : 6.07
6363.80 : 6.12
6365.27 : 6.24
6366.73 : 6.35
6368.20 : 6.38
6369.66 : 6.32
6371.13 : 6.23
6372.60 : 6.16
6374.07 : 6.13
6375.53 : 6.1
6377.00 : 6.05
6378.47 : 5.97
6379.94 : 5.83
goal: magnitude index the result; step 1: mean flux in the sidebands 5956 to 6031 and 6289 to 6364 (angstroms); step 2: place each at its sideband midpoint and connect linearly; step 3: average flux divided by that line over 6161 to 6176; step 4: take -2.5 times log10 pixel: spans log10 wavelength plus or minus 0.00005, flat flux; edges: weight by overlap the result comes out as 0.37 mag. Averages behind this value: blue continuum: 4.98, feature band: 3.91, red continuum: 5.98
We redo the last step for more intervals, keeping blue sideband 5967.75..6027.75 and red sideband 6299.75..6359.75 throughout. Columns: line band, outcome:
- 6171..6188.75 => 0.32 mag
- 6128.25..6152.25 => -0.15 mag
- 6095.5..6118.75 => -0.12 mag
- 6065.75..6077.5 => -0.13 mag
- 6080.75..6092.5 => -0.10 mag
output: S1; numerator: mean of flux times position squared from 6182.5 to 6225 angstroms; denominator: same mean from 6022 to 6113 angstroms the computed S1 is 0.67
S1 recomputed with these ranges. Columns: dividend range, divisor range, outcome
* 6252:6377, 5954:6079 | 1.14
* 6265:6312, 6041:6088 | 0.87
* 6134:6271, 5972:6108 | 0.80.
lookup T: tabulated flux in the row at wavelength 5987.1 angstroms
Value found 5.07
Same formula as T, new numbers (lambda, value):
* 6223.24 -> 3.61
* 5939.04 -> 4.75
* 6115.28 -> 6.43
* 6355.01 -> 6.81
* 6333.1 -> 6.53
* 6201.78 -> 3.91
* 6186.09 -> 4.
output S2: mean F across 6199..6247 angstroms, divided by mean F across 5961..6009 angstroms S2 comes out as 0.72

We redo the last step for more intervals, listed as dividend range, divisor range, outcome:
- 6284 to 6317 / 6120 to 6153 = 0.85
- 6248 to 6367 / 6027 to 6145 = 0.91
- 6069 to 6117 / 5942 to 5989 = 1.31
